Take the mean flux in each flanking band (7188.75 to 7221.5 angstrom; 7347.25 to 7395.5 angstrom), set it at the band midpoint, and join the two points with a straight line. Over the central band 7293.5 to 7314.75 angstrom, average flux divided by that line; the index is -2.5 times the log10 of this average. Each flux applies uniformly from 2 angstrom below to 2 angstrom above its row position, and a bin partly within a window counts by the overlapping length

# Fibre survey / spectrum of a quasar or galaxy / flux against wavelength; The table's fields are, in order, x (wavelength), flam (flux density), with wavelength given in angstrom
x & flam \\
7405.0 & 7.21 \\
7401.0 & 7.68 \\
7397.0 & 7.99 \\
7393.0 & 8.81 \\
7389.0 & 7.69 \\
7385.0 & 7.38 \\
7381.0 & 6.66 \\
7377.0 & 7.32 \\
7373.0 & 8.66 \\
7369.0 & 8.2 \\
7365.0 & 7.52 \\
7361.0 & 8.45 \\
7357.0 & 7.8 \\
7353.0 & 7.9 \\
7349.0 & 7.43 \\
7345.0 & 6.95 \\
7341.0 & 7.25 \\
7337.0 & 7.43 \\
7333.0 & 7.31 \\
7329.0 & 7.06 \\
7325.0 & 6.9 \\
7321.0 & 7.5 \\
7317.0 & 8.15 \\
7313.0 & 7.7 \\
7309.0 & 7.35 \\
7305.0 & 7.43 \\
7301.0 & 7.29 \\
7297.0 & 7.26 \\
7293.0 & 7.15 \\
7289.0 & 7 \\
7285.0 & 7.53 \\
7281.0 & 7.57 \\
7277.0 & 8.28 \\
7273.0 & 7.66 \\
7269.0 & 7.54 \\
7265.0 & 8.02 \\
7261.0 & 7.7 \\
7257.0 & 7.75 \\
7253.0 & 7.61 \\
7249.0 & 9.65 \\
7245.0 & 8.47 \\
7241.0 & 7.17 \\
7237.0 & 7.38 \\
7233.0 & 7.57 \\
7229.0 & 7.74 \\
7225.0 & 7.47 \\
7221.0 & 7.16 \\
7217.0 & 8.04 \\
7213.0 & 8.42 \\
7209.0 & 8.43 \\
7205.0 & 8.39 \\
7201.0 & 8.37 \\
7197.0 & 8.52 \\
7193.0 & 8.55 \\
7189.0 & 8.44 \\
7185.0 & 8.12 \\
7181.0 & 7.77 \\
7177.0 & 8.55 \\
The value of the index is 0.09 mag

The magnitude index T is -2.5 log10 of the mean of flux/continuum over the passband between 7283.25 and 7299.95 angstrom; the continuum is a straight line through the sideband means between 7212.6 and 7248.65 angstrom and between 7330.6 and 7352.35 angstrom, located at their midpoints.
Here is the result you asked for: 0.042 mag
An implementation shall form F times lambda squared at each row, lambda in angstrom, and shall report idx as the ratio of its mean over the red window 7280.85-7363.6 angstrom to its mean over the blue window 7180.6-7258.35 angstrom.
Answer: 1.0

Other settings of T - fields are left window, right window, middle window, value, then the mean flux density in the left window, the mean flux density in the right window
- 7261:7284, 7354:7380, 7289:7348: 0.076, 7.79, 7.94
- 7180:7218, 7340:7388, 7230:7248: 0.054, 8.33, 7.64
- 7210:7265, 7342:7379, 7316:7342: 0.066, 7.87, 7.79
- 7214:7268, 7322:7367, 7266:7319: 0.015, 7.83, 7.46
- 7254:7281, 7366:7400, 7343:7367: 0.020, 7.8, 7.82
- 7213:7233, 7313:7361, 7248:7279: -0.051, 7.68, 7.48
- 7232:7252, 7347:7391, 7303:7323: 0.034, 8.05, 7.73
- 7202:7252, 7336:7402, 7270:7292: 0.043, 7.99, 7.72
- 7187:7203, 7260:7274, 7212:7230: 0.065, 8.47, 7.74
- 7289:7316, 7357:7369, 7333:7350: 0.073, 7.37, 7.99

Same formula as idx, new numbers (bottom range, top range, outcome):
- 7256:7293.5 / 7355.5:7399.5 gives 1.06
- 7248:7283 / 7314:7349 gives 0.94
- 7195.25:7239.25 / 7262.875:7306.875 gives 0.96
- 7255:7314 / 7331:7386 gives 1.03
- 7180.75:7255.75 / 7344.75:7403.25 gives 1.01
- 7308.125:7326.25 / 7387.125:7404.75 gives 1.08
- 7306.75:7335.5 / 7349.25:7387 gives 1.06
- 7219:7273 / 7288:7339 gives 0.96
